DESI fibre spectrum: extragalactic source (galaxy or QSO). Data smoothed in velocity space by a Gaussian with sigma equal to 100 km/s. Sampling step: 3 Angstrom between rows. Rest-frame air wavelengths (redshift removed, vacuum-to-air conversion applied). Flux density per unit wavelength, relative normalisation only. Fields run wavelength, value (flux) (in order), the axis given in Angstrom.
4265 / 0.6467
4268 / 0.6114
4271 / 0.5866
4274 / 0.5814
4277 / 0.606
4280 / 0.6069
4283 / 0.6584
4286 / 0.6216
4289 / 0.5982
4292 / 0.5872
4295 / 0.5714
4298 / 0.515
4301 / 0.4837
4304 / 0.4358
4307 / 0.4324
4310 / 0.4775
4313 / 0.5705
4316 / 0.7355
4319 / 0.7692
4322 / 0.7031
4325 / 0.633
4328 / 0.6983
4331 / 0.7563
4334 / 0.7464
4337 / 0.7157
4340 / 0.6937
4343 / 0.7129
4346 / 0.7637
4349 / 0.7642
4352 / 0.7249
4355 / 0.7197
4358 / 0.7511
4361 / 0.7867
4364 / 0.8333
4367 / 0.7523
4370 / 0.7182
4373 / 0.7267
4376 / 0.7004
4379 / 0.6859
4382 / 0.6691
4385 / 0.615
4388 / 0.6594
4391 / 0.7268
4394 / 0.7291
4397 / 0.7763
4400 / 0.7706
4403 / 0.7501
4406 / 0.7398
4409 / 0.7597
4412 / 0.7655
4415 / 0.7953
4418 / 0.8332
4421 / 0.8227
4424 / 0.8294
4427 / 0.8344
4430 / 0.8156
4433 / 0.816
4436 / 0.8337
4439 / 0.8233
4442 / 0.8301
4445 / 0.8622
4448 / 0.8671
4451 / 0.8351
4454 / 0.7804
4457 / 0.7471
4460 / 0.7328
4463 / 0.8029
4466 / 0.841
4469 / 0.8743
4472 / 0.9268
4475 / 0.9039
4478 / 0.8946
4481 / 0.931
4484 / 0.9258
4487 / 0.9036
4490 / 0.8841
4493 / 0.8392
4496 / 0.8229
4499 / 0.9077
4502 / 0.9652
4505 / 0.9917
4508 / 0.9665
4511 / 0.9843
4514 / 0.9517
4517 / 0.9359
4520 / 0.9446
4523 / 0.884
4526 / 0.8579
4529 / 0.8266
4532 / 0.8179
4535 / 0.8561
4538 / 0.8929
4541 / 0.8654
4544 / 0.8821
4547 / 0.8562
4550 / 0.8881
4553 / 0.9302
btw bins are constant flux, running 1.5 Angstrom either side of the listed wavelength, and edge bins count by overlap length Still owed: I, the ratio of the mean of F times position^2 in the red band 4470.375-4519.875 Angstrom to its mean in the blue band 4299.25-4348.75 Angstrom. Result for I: 1.5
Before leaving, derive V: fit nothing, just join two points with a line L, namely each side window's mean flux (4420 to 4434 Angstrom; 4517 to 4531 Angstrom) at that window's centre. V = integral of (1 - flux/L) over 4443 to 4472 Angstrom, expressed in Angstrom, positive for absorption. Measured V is 0.70 Angstrom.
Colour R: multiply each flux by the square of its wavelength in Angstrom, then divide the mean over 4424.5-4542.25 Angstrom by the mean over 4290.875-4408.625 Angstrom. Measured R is 1.35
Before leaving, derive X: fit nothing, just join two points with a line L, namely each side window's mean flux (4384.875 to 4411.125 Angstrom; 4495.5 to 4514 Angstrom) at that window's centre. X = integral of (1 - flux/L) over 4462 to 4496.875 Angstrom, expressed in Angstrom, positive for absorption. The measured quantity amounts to 0.56 Angstrom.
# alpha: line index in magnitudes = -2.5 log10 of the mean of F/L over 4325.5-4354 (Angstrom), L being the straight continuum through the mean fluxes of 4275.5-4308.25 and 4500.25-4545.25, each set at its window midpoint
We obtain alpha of -0.16 mag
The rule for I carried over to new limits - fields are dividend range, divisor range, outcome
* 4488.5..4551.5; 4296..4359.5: 1.49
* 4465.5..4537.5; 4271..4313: 1.79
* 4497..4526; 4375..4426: 1.33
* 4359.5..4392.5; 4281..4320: 1.30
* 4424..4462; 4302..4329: 1.43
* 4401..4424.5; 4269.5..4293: 1.38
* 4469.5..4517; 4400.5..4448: 1.17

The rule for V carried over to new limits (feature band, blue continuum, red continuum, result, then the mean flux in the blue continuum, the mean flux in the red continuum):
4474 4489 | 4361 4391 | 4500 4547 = -1.1 Angstrom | 0.712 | 0.907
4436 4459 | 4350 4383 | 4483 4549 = 0.1 Angstrom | 0.735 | 0.898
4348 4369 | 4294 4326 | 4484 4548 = -3.6 Angstrom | 0.574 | 0.898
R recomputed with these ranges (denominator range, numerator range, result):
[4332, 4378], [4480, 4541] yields 1.31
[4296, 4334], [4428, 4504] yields 1.51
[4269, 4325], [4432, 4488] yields 1.56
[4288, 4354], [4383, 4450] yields 1.28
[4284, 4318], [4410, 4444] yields 1.57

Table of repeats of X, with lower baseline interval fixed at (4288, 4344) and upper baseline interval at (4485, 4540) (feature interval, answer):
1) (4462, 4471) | -0.1 Angstrom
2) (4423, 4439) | -0.8 Angstrom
